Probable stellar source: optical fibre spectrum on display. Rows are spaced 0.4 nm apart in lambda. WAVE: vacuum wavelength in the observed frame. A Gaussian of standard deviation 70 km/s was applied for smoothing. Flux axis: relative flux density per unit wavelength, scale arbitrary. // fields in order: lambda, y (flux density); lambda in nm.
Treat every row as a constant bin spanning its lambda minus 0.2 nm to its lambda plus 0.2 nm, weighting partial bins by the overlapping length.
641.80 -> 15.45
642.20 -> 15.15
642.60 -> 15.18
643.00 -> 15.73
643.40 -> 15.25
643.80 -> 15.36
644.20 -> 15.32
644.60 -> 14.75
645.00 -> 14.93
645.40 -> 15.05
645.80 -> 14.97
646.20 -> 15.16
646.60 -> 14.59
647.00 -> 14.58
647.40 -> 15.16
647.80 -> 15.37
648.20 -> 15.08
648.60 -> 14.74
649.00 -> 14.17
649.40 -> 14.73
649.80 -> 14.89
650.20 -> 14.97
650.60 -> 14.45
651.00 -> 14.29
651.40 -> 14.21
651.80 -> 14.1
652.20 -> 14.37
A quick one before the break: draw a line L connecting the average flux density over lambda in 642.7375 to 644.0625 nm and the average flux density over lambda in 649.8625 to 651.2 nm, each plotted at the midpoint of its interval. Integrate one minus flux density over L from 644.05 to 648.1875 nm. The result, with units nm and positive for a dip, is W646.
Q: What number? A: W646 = 0.03 nm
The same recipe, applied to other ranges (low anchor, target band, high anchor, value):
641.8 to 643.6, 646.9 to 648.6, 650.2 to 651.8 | -0.033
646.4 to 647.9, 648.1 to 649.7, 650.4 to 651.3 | -0.003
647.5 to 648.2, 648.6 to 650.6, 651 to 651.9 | 0.009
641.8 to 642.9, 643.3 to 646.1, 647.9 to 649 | 0.001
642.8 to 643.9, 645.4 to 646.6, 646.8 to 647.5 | 0.003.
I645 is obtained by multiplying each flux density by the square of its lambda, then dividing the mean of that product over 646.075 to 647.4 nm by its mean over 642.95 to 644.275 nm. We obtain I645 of 1.0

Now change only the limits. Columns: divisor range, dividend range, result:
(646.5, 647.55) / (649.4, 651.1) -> 1.00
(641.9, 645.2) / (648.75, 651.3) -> 0.98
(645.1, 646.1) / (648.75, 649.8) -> 0.98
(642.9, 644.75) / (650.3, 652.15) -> 0.96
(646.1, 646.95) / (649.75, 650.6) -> 1.01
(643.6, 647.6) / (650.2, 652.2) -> 0.97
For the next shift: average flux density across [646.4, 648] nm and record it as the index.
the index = 14.9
